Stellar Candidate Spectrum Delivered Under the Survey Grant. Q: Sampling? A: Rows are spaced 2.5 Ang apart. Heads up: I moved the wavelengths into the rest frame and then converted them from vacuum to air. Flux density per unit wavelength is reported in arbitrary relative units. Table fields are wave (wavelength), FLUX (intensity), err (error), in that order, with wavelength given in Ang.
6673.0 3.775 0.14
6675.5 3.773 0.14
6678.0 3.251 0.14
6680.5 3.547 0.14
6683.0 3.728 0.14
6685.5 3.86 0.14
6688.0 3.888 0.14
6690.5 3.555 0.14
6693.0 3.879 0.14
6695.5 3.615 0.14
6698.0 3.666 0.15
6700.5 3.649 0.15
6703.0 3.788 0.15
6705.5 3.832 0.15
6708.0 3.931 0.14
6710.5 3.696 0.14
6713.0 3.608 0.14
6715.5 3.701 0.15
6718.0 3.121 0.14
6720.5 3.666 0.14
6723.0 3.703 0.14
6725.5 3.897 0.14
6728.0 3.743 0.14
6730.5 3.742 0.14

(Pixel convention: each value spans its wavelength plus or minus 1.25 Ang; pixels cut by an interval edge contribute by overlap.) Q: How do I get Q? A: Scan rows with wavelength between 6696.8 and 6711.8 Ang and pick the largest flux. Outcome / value 3.931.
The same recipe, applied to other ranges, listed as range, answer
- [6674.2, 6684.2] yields 3.773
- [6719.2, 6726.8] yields 3.897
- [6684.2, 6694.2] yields 3.888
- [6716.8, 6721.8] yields 3.666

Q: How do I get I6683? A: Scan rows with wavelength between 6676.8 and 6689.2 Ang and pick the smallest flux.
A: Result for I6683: 3.251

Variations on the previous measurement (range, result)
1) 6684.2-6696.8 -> 3.555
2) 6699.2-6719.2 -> 3.121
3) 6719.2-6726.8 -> 3.666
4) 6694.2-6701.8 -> 3.615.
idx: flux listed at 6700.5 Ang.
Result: 3.649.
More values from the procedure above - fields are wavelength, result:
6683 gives 3.728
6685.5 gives 3.86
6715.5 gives 3.701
